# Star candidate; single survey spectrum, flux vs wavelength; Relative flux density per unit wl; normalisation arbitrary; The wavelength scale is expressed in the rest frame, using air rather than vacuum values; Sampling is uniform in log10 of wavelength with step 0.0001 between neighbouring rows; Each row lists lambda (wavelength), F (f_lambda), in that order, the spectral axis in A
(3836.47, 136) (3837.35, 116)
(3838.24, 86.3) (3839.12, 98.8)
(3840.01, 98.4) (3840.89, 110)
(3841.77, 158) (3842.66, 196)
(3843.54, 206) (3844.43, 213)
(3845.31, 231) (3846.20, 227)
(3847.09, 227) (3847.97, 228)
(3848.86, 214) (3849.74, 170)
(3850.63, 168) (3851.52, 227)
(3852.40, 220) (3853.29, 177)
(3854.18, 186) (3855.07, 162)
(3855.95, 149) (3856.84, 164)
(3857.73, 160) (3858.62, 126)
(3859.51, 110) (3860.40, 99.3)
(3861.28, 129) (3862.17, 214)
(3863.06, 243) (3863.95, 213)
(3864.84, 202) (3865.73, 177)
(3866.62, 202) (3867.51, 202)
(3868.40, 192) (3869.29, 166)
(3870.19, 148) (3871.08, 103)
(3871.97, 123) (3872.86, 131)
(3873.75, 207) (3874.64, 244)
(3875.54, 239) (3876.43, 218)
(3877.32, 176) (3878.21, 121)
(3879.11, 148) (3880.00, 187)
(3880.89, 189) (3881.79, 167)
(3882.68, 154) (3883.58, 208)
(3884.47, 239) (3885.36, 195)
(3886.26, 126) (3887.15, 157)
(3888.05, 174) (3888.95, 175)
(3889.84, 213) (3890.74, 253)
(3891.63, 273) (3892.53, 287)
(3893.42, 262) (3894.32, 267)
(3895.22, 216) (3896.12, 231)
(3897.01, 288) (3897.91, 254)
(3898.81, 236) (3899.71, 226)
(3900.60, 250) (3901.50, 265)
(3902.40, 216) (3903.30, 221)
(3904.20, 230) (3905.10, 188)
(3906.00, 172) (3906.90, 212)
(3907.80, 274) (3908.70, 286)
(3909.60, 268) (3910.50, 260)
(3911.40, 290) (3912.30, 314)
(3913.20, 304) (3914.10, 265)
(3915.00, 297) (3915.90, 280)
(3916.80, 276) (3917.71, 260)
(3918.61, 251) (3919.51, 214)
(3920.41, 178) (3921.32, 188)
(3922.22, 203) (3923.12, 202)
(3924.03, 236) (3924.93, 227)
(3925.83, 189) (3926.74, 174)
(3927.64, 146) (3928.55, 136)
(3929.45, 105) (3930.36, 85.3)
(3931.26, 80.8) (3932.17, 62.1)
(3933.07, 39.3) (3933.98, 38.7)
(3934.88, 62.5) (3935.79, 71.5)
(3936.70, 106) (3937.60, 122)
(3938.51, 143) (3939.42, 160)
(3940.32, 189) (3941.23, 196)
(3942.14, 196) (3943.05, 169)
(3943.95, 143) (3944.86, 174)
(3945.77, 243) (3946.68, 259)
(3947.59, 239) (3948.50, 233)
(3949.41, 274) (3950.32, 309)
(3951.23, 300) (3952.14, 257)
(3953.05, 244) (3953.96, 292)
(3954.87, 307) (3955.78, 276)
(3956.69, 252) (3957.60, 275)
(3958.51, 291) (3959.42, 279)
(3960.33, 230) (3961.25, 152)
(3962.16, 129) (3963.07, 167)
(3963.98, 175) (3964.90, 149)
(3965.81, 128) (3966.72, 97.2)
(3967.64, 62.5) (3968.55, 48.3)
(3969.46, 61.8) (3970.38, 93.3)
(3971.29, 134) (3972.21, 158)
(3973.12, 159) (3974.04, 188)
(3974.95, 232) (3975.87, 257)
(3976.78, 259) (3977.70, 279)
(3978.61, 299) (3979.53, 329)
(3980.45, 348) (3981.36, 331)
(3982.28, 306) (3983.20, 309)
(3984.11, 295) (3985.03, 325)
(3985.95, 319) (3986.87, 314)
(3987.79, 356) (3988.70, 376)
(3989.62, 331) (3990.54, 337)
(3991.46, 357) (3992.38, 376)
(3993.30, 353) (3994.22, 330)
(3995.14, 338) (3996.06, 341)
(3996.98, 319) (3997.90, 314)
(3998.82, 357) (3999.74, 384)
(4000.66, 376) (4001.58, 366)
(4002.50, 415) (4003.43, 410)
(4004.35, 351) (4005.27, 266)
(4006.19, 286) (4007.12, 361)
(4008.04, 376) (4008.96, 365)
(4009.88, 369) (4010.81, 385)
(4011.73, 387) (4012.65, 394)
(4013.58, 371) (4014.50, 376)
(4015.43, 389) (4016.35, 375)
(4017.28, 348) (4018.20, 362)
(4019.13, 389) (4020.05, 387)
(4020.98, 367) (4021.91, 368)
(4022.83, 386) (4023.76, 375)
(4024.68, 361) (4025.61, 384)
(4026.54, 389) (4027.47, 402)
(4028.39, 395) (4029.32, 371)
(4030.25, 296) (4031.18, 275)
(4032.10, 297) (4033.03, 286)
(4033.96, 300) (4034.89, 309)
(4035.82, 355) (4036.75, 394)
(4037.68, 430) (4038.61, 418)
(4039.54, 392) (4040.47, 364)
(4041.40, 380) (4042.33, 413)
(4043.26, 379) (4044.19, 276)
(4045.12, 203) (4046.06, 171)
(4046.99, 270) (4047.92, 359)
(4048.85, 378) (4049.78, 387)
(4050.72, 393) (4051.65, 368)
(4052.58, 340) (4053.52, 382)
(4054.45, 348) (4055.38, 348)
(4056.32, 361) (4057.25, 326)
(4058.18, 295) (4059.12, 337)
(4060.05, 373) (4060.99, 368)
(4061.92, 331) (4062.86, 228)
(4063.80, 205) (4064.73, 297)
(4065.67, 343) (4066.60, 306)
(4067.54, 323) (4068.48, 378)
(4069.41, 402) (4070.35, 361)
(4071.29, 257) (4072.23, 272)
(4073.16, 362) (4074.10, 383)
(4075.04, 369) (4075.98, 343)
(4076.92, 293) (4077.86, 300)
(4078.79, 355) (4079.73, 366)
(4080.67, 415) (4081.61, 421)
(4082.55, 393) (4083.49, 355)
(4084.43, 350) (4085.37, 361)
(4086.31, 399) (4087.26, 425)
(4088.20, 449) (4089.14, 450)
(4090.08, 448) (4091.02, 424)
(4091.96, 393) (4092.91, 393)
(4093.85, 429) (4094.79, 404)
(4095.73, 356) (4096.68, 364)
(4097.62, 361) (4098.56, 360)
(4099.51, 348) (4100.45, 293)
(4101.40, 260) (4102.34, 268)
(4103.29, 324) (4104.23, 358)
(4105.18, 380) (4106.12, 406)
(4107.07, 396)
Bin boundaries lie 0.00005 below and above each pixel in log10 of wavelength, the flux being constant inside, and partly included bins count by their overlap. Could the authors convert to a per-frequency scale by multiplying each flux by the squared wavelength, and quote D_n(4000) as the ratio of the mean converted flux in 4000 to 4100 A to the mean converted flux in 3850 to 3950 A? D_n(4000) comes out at 2.0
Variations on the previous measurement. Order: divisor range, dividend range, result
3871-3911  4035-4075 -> 1.73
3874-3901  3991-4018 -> 1.80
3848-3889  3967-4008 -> 1.75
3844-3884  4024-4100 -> 2.16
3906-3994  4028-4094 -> 1.67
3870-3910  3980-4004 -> 1.73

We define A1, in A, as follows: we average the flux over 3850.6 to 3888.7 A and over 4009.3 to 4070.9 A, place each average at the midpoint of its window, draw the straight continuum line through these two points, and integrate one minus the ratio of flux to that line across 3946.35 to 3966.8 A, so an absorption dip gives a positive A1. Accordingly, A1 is 2.31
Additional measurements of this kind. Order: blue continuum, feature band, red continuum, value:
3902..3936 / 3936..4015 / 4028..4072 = -1.9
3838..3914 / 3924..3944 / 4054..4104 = 9.2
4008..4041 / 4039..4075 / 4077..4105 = 3.4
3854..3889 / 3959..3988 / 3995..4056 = 7.8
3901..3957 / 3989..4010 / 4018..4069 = -4.3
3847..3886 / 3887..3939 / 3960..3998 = 0.1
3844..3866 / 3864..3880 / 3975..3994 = 2.0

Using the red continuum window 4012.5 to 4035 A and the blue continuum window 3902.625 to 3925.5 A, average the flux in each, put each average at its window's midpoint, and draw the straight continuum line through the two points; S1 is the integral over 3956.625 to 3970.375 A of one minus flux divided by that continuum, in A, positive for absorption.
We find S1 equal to 6.2 A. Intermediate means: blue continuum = 243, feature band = 162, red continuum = 358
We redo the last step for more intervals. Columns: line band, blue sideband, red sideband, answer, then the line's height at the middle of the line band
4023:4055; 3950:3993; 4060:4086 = -4.2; 308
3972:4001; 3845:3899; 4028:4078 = -2.9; 283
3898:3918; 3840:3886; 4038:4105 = -3.3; 217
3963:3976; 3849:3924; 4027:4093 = 6.6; 276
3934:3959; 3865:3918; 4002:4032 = 6.5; 283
